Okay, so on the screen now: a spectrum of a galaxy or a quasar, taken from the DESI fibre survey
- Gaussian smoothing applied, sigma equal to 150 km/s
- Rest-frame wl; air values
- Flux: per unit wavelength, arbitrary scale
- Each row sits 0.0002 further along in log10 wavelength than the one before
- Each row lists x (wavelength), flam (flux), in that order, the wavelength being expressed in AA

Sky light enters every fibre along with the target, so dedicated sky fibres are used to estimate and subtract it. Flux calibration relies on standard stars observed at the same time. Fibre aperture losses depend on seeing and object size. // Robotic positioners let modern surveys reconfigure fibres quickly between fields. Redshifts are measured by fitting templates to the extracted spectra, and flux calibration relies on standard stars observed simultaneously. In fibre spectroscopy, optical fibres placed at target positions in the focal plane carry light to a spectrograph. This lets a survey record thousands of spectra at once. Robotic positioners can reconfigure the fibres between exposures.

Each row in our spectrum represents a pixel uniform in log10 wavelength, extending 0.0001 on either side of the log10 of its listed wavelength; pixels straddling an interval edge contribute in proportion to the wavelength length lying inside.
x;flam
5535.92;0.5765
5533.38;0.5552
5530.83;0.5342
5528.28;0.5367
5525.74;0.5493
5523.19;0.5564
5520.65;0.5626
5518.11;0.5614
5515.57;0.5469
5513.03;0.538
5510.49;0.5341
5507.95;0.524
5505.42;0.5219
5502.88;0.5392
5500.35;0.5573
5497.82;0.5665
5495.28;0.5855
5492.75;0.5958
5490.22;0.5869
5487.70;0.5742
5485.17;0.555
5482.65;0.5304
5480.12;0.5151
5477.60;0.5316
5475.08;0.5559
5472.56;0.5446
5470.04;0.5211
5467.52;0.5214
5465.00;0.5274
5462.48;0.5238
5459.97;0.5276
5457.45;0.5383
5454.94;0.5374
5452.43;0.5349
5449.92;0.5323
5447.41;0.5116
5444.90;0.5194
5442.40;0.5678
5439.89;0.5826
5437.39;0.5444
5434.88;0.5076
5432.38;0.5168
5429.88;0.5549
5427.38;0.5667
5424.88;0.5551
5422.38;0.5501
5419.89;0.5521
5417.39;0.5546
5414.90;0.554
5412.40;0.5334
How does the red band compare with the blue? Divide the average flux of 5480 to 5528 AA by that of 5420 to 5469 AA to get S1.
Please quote 1.03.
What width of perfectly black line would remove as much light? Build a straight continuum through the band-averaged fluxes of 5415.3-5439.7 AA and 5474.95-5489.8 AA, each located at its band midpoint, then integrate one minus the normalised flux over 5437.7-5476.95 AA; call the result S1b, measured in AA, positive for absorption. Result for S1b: 0.7 AA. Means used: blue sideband 0.547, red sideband 0.546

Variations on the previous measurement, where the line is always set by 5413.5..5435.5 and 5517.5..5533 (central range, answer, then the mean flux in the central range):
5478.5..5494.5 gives -0.3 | 0.56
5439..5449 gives 0.1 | 0.544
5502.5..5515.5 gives 0.4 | 0.532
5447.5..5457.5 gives 0.3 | 0.533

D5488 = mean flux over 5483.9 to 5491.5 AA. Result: 0.573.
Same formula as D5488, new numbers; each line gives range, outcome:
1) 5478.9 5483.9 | 0.522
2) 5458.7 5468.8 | 0.525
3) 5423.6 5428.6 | 0.56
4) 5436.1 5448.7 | 0.545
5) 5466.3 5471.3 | 0.521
